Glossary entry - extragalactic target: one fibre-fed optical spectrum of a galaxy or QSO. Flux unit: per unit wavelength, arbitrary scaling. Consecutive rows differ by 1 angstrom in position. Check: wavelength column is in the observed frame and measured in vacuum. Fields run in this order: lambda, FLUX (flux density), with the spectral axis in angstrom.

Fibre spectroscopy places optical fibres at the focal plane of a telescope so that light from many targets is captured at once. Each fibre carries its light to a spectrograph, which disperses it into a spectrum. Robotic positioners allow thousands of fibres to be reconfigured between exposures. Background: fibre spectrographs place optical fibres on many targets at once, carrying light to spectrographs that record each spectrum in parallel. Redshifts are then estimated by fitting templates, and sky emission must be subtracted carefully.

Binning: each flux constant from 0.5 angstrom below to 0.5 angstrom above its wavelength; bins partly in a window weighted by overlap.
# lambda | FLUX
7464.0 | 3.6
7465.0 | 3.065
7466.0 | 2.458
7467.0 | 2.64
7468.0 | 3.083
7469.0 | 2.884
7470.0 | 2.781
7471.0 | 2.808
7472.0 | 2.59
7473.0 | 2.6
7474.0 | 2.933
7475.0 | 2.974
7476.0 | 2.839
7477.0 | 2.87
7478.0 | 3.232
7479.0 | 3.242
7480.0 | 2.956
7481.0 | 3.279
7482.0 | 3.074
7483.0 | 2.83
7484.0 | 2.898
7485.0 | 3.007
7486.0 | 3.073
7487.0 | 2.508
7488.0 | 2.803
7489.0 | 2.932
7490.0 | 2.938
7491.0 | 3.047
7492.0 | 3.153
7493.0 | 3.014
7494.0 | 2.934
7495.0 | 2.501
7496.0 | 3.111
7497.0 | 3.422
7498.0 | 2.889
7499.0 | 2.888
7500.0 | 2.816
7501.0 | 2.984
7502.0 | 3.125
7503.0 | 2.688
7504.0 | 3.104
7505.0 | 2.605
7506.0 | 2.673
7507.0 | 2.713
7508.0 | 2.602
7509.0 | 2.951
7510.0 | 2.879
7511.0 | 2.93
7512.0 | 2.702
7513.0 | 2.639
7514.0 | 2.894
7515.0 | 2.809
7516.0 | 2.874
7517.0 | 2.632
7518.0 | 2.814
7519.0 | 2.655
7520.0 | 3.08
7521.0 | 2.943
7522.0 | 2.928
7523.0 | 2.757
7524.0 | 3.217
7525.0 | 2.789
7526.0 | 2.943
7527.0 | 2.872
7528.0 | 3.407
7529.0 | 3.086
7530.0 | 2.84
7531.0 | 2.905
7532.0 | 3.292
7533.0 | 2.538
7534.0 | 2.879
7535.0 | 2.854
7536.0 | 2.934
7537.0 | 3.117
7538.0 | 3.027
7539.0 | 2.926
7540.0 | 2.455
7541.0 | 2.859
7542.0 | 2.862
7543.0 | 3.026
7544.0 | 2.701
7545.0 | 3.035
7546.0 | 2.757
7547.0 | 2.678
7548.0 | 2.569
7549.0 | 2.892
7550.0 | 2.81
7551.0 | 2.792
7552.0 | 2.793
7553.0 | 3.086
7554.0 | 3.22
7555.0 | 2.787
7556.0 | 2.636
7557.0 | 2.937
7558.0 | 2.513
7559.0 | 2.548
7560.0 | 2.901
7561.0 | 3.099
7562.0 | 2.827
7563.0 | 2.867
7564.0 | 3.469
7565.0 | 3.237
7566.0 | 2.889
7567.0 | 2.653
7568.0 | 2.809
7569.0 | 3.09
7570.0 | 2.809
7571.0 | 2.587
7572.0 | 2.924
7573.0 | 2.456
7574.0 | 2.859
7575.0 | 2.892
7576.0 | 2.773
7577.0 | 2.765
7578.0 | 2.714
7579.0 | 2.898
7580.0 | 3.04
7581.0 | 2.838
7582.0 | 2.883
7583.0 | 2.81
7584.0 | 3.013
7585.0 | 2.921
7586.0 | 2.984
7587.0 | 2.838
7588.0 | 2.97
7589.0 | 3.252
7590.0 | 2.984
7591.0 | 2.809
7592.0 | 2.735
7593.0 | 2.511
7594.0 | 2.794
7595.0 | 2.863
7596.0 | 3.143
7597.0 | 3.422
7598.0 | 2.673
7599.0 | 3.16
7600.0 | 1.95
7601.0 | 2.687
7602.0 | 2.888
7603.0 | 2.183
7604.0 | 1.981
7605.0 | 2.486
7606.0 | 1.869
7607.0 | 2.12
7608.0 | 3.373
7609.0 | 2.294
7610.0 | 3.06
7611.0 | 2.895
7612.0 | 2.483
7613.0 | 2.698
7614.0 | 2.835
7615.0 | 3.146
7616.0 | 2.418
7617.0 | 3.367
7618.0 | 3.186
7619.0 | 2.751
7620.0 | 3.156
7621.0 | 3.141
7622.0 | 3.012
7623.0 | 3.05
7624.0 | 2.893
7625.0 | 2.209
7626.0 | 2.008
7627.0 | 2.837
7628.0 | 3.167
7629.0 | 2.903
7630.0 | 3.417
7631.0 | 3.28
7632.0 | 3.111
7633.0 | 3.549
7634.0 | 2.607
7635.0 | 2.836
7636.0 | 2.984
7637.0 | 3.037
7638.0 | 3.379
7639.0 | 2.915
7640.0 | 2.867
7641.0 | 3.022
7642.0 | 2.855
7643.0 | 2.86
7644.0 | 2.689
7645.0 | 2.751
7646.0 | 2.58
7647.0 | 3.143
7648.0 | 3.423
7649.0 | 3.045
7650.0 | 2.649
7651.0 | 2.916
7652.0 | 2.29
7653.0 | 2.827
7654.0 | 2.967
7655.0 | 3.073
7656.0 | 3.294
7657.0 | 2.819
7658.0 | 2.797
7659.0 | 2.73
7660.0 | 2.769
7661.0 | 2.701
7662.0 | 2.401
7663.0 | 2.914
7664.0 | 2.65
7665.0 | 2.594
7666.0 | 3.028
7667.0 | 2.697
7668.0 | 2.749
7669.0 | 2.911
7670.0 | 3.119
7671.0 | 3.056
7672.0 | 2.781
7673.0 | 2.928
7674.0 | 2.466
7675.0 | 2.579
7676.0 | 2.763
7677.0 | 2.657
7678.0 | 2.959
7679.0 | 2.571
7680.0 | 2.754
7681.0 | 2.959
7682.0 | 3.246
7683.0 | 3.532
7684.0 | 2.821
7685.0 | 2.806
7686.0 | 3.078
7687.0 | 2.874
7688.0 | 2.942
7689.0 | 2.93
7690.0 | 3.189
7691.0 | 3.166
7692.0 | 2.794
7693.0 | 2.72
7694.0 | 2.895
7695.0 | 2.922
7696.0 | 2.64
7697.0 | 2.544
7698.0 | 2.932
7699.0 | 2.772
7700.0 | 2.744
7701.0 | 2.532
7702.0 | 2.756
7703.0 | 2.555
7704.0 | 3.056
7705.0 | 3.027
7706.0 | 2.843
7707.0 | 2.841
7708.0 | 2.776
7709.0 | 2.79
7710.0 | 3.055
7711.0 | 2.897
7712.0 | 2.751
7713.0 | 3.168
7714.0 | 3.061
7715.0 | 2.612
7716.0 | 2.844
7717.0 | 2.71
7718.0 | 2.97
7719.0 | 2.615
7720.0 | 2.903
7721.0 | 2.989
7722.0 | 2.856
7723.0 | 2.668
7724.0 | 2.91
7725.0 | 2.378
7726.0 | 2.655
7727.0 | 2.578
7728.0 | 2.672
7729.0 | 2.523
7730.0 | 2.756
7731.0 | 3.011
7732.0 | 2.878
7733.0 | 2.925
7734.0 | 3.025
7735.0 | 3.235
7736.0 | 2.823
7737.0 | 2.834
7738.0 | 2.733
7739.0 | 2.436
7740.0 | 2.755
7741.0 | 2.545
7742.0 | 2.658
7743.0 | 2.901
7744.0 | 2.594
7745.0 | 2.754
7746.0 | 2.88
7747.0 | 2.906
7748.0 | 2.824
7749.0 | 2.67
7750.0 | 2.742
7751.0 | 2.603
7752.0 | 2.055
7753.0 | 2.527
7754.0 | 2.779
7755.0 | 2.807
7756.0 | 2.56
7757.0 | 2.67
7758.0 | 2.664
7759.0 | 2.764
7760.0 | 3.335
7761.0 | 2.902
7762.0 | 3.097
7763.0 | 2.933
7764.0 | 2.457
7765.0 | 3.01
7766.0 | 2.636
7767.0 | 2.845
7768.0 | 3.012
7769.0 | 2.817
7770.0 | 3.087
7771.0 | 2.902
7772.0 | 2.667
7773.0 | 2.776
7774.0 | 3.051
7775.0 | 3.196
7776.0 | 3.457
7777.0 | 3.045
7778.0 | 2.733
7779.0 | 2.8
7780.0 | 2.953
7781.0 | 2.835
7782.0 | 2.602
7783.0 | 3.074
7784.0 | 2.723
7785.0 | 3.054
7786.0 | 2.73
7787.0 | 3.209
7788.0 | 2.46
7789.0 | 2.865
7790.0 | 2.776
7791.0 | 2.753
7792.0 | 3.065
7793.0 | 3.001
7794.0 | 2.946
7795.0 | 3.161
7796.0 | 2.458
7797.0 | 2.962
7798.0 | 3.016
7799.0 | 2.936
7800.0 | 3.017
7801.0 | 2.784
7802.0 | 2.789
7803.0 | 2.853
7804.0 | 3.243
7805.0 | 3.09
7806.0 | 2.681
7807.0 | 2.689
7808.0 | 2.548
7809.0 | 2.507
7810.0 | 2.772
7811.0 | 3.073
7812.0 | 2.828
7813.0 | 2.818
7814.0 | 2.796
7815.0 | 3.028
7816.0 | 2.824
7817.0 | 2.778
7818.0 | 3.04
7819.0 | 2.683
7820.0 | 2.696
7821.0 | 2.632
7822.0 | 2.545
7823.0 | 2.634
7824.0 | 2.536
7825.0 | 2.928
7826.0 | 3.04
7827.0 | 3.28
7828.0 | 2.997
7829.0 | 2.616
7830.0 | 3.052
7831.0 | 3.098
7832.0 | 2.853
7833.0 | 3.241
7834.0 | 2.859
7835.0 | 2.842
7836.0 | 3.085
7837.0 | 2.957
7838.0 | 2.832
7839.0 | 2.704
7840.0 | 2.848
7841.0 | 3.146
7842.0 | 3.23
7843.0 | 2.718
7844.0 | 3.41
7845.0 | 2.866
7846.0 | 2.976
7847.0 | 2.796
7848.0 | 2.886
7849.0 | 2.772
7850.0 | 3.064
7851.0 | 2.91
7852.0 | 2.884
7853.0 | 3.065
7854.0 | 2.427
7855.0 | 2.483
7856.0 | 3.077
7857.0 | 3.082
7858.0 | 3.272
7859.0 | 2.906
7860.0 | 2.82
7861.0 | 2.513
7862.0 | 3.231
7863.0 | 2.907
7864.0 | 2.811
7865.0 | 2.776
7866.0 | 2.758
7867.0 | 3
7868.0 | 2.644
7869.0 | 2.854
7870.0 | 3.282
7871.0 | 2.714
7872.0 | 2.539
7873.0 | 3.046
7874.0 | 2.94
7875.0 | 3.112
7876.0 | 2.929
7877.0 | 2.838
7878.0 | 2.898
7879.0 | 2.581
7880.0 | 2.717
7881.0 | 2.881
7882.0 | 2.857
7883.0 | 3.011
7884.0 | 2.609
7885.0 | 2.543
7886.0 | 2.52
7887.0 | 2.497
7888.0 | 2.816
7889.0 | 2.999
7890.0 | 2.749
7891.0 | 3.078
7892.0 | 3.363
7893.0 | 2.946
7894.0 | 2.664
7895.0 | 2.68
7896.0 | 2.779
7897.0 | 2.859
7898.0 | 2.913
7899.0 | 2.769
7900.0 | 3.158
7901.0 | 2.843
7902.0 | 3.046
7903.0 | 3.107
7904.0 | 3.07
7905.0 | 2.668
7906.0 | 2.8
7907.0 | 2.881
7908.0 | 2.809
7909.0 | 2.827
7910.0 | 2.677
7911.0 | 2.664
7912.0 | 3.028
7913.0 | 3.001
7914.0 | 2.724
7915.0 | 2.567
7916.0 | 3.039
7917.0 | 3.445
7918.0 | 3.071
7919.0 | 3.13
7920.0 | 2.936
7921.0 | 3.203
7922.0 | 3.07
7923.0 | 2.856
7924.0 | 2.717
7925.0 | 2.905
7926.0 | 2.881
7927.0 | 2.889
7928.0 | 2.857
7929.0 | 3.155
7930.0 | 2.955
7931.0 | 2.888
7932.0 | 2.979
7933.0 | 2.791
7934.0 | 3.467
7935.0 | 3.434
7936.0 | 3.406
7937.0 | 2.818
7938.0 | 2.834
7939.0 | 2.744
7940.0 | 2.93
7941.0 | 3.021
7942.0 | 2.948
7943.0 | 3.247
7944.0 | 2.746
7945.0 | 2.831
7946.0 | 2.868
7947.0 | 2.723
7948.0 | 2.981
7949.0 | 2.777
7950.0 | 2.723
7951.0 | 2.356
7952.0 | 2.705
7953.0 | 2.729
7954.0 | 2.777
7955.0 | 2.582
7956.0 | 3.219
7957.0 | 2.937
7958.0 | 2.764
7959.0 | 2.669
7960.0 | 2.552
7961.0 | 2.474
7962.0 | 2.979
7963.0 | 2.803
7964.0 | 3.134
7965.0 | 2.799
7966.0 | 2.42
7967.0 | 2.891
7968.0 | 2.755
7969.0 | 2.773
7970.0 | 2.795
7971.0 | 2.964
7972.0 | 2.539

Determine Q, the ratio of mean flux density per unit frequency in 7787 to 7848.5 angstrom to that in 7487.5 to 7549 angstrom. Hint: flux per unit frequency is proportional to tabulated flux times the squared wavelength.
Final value 1.08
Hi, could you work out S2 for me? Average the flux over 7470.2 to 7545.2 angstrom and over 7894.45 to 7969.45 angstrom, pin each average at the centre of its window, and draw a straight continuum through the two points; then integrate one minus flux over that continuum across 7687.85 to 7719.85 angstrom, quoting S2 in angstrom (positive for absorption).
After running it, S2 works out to 0.5 angstrom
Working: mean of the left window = 2.9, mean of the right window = 2.89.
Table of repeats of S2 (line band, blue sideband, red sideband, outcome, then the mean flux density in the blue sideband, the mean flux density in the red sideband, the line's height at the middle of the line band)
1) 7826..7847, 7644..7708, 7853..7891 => -1.0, 2.85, 2.83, 2.84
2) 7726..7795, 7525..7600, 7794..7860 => 1.5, 2.88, 2.89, 2.89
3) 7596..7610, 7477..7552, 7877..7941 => 1.5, 2.9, 2.91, 2.9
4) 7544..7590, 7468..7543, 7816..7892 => 0.4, 2.9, 2.87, 2.9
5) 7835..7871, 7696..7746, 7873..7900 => -1.0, 2.79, 2.84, 2.83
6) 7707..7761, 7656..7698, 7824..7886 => 1.6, 2.85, 2.9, 2.86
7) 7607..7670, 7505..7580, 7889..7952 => -0.2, 2.86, 2.92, 2.87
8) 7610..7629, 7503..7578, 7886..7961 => 0.1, 2.86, 2.89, 2.87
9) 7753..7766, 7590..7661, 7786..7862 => 0.3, 2.84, 2.88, 2.87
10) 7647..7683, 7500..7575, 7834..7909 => 0.3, 2.87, 2.88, 2.87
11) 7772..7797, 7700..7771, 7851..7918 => -0.8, 2.79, 2.87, 2.82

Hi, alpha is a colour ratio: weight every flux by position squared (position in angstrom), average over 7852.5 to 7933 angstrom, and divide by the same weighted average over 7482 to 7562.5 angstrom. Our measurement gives 1.10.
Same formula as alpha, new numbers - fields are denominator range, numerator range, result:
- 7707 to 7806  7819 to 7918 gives 1.04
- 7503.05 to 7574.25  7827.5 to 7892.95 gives 1.10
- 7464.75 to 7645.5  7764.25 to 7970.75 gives 1.09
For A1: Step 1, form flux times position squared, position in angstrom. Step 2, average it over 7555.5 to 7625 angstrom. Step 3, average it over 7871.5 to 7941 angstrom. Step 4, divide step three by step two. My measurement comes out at 1.1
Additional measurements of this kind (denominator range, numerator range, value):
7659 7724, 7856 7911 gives 1.06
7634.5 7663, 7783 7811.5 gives 1.03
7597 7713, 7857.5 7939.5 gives 1.09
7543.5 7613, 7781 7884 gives 1.10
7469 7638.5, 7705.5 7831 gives 1.04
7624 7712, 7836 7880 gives 1.06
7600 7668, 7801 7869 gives 1.07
